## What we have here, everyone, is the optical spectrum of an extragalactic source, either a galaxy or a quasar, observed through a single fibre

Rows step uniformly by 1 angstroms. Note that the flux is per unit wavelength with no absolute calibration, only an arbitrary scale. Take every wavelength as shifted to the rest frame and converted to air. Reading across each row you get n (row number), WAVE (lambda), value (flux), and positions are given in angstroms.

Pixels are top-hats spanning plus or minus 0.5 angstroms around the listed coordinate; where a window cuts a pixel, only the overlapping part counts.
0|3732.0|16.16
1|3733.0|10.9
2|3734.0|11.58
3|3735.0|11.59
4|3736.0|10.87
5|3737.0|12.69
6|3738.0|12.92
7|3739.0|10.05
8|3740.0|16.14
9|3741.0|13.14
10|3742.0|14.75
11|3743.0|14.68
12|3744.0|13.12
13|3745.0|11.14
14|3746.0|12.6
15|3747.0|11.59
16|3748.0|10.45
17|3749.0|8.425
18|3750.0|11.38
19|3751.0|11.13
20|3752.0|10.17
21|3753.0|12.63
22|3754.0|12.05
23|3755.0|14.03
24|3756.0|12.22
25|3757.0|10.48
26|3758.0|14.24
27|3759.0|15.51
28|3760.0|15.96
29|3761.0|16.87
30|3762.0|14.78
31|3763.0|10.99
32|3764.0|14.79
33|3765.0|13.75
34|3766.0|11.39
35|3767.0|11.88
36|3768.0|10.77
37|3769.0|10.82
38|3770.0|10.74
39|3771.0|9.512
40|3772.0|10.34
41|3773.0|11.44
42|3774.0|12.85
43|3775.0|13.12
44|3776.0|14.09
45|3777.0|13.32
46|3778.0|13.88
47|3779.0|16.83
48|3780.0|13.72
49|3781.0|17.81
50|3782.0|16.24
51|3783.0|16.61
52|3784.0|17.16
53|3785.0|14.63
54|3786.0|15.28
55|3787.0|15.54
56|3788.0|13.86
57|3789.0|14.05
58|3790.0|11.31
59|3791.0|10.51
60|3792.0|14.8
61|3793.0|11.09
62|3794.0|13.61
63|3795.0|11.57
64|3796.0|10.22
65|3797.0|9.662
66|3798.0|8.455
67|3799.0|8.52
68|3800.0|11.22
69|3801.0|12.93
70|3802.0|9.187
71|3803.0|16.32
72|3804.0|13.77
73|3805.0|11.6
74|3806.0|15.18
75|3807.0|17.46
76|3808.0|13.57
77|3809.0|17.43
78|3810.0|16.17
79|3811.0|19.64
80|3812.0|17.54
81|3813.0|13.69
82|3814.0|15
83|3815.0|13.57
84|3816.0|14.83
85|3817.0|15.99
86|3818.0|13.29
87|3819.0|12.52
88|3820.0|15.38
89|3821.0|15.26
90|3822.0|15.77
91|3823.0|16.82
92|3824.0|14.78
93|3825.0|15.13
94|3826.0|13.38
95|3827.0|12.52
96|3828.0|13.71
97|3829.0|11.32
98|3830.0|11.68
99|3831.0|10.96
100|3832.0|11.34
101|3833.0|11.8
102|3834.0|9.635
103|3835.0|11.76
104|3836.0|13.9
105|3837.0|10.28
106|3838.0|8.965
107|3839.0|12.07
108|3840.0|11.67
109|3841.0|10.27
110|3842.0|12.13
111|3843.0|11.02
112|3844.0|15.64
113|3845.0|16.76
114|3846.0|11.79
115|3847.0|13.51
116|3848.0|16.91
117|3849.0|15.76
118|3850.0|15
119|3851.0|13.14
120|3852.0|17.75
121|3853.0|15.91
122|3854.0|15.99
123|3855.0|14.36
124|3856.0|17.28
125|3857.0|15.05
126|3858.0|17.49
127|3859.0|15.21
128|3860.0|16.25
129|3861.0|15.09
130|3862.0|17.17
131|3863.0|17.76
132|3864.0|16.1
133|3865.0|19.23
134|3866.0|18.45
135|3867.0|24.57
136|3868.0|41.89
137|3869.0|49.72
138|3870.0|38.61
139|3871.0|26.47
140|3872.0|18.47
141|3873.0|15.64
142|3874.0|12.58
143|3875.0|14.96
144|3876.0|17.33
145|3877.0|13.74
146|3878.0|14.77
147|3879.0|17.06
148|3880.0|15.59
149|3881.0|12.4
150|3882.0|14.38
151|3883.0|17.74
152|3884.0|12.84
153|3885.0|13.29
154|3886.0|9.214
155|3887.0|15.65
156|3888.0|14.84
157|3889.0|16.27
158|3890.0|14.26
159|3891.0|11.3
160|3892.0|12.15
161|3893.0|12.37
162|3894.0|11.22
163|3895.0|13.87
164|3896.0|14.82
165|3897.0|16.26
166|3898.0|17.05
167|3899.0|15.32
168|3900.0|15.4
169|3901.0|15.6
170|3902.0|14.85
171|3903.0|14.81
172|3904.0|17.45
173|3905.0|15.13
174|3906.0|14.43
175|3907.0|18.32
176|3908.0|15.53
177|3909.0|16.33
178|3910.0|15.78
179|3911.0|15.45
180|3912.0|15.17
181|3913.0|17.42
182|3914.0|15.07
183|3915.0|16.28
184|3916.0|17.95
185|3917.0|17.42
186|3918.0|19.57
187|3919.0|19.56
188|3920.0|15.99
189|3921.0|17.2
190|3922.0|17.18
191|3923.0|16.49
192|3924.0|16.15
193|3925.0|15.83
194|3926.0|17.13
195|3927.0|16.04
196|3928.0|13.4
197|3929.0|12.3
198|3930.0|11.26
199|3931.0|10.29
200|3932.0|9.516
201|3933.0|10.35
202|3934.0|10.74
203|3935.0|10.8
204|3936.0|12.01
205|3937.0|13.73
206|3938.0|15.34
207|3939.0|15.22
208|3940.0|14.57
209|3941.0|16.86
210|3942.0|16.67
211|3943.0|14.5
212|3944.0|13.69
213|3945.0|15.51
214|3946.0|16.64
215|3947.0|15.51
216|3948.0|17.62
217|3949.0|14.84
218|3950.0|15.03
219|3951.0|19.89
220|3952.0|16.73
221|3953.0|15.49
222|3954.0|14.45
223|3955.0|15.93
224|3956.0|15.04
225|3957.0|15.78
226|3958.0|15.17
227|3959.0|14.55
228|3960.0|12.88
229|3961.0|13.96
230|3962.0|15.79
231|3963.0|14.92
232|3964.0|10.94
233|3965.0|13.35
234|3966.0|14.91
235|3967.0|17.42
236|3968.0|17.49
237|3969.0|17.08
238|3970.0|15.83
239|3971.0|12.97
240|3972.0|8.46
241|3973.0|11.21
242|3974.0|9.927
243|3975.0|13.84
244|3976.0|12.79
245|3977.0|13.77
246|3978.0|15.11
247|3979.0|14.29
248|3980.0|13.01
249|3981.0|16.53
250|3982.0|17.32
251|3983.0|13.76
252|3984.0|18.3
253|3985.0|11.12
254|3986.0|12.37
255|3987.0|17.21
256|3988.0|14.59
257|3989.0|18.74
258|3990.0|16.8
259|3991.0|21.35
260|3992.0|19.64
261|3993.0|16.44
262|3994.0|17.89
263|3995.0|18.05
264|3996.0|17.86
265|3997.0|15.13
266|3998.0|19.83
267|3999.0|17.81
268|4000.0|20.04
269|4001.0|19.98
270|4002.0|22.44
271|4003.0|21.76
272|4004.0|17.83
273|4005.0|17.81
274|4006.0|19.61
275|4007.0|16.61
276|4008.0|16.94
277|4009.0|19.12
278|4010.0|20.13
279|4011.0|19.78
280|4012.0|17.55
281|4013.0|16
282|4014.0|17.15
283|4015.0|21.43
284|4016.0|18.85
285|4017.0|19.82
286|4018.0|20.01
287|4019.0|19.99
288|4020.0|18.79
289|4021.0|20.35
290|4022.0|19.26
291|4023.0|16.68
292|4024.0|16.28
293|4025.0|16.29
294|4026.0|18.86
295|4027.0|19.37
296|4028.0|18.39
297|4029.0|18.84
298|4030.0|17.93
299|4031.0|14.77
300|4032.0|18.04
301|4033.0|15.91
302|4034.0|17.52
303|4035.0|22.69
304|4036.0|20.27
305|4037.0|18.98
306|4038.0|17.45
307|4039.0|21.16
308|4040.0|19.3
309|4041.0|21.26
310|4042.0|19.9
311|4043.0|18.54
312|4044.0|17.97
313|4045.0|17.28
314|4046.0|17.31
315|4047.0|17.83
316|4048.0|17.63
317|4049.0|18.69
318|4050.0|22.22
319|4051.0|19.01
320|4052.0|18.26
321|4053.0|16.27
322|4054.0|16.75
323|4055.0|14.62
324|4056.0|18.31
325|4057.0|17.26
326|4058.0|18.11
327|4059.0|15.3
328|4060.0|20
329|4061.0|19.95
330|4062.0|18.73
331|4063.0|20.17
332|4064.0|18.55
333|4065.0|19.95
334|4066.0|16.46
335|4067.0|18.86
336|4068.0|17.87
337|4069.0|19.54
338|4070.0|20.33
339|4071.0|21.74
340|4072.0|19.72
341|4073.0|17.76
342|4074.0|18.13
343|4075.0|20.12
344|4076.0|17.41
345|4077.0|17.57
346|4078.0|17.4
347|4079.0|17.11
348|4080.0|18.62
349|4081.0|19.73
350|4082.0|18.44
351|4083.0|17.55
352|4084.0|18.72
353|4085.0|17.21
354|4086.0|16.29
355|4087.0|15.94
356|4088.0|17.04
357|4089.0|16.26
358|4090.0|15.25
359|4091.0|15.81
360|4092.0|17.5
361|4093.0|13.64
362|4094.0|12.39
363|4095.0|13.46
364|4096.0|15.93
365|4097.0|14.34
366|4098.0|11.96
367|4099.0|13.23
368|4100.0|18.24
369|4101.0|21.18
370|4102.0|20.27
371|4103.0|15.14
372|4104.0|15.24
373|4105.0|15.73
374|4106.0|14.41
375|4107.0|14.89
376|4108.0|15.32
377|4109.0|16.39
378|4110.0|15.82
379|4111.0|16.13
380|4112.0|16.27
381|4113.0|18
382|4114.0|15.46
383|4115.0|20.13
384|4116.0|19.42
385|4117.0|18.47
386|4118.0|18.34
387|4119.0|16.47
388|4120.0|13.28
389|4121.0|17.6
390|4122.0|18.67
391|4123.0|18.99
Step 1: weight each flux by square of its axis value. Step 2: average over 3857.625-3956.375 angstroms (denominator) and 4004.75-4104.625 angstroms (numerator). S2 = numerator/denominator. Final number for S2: 1.2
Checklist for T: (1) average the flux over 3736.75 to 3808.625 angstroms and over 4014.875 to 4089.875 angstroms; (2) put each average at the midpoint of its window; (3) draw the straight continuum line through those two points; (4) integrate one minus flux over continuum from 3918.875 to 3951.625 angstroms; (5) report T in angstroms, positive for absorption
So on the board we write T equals 2.8 angstroms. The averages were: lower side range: 12.9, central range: 14.7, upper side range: 18.4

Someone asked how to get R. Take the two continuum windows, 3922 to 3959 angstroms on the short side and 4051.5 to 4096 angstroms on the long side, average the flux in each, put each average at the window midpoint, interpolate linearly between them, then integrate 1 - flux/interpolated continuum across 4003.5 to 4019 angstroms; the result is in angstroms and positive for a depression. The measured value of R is -2.28 angstroms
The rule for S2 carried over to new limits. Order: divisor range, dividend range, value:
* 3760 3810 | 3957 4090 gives 1.49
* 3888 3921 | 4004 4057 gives 1.26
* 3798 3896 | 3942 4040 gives 1.18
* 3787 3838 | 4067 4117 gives 1.48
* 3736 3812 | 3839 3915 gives 1.32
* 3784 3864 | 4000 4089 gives 1.50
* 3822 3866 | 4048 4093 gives 1.43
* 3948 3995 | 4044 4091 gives 1.25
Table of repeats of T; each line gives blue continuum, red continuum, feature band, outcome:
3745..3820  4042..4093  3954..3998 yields 3.6 angstroms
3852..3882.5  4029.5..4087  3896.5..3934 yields 7.1 angstroms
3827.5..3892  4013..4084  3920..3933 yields 2.0 angstroms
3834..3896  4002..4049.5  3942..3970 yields 3.5 angstroms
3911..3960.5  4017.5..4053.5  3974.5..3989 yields 1.8 angstroms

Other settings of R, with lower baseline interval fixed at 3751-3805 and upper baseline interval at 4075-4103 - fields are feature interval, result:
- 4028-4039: -1.6 angstroms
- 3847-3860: -1.8 angstroms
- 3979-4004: -3.0 angstroms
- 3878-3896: 0.5 angstroms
